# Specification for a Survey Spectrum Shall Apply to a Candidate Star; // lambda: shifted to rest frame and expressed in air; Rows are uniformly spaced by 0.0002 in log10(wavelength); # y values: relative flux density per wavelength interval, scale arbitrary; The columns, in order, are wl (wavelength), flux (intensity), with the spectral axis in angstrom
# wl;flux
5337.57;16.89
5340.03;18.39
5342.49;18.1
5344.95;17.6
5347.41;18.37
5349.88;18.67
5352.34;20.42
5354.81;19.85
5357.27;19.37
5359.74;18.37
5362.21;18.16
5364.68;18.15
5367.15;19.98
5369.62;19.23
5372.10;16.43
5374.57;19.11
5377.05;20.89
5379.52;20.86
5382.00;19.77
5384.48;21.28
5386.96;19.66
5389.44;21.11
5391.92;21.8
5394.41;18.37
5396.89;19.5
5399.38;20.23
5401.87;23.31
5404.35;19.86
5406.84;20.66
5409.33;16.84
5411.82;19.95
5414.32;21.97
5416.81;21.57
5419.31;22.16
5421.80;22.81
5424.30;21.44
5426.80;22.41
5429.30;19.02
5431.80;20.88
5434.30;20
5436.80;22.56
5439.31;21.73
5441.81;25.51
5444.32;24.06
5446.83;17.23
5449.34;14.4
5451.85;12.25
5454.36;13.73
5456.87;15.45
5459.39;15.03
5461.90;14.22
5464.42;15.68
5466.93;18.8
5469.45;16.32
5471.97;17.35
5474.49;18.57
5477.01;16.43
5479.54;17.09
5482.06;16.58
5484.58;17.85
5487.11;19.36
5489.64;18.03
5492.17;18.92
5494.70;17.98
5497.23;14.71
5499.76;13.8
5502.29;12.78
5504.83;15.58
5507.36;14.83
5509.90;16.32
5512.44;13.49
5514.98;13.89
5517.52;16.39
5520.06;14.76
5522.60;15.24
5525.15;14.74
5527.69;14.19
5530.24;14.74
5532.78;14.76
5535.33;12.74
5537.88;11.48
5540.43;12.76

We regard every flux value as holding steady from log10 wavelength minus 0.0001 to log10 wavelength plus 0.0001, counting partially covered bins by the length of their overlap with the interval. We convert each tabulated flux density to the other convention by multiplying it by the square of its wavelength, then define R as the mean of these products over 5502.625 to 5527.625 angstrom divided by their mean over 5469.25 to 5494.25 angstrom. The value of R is 0.85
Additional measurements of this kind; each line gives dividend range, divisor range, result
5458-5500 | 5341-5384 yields 0.93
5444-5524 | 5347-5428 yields 0.83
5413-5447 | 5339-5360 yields 1.19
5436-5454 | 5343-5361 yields 1.06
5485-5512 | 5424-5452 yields 0.81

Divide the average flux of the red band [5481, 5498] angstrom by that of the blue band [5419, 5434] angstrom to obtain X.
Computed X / 0.8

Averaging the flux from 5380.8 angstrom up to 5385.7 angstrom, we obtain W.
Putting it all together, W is 20.5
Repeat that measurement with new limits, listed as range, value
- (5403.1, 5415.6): 19.9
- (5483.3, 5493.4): 18.5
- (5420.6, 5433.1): 21.3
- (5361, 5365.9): 18.2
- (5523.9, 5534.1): 14.6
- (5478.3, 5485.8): 17.2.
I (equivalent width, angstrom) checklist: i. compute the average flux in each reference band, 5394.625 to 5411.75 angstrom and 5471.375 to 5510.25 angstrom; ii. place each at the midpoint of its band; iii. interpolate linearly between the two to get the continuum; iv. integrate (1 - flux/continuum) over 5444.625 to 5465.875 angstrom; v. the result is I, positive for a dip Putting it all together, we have 3.3 angstrom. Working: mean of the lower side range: 20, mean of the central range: 15.2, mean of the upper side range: 16.6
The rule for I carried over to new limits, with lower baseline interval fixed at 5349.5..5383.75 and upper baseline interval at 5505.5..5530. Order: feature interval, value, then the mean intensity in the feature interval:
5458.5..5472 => 0.19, 16.2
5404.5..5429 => -4.33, 21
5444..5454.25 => 0.56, 16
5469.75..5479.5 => -0.70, 17.3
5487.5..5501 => -1.11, 16.9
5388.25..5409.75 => -2.31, 20.3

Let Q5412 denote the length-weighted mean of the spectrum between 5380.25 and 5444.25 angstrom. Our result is 21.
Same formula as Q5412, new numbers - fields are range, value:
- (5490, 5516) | 15.3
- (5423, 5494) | 18.2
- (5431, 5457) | 19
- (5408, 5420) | 20.4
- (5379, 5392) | 20.6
